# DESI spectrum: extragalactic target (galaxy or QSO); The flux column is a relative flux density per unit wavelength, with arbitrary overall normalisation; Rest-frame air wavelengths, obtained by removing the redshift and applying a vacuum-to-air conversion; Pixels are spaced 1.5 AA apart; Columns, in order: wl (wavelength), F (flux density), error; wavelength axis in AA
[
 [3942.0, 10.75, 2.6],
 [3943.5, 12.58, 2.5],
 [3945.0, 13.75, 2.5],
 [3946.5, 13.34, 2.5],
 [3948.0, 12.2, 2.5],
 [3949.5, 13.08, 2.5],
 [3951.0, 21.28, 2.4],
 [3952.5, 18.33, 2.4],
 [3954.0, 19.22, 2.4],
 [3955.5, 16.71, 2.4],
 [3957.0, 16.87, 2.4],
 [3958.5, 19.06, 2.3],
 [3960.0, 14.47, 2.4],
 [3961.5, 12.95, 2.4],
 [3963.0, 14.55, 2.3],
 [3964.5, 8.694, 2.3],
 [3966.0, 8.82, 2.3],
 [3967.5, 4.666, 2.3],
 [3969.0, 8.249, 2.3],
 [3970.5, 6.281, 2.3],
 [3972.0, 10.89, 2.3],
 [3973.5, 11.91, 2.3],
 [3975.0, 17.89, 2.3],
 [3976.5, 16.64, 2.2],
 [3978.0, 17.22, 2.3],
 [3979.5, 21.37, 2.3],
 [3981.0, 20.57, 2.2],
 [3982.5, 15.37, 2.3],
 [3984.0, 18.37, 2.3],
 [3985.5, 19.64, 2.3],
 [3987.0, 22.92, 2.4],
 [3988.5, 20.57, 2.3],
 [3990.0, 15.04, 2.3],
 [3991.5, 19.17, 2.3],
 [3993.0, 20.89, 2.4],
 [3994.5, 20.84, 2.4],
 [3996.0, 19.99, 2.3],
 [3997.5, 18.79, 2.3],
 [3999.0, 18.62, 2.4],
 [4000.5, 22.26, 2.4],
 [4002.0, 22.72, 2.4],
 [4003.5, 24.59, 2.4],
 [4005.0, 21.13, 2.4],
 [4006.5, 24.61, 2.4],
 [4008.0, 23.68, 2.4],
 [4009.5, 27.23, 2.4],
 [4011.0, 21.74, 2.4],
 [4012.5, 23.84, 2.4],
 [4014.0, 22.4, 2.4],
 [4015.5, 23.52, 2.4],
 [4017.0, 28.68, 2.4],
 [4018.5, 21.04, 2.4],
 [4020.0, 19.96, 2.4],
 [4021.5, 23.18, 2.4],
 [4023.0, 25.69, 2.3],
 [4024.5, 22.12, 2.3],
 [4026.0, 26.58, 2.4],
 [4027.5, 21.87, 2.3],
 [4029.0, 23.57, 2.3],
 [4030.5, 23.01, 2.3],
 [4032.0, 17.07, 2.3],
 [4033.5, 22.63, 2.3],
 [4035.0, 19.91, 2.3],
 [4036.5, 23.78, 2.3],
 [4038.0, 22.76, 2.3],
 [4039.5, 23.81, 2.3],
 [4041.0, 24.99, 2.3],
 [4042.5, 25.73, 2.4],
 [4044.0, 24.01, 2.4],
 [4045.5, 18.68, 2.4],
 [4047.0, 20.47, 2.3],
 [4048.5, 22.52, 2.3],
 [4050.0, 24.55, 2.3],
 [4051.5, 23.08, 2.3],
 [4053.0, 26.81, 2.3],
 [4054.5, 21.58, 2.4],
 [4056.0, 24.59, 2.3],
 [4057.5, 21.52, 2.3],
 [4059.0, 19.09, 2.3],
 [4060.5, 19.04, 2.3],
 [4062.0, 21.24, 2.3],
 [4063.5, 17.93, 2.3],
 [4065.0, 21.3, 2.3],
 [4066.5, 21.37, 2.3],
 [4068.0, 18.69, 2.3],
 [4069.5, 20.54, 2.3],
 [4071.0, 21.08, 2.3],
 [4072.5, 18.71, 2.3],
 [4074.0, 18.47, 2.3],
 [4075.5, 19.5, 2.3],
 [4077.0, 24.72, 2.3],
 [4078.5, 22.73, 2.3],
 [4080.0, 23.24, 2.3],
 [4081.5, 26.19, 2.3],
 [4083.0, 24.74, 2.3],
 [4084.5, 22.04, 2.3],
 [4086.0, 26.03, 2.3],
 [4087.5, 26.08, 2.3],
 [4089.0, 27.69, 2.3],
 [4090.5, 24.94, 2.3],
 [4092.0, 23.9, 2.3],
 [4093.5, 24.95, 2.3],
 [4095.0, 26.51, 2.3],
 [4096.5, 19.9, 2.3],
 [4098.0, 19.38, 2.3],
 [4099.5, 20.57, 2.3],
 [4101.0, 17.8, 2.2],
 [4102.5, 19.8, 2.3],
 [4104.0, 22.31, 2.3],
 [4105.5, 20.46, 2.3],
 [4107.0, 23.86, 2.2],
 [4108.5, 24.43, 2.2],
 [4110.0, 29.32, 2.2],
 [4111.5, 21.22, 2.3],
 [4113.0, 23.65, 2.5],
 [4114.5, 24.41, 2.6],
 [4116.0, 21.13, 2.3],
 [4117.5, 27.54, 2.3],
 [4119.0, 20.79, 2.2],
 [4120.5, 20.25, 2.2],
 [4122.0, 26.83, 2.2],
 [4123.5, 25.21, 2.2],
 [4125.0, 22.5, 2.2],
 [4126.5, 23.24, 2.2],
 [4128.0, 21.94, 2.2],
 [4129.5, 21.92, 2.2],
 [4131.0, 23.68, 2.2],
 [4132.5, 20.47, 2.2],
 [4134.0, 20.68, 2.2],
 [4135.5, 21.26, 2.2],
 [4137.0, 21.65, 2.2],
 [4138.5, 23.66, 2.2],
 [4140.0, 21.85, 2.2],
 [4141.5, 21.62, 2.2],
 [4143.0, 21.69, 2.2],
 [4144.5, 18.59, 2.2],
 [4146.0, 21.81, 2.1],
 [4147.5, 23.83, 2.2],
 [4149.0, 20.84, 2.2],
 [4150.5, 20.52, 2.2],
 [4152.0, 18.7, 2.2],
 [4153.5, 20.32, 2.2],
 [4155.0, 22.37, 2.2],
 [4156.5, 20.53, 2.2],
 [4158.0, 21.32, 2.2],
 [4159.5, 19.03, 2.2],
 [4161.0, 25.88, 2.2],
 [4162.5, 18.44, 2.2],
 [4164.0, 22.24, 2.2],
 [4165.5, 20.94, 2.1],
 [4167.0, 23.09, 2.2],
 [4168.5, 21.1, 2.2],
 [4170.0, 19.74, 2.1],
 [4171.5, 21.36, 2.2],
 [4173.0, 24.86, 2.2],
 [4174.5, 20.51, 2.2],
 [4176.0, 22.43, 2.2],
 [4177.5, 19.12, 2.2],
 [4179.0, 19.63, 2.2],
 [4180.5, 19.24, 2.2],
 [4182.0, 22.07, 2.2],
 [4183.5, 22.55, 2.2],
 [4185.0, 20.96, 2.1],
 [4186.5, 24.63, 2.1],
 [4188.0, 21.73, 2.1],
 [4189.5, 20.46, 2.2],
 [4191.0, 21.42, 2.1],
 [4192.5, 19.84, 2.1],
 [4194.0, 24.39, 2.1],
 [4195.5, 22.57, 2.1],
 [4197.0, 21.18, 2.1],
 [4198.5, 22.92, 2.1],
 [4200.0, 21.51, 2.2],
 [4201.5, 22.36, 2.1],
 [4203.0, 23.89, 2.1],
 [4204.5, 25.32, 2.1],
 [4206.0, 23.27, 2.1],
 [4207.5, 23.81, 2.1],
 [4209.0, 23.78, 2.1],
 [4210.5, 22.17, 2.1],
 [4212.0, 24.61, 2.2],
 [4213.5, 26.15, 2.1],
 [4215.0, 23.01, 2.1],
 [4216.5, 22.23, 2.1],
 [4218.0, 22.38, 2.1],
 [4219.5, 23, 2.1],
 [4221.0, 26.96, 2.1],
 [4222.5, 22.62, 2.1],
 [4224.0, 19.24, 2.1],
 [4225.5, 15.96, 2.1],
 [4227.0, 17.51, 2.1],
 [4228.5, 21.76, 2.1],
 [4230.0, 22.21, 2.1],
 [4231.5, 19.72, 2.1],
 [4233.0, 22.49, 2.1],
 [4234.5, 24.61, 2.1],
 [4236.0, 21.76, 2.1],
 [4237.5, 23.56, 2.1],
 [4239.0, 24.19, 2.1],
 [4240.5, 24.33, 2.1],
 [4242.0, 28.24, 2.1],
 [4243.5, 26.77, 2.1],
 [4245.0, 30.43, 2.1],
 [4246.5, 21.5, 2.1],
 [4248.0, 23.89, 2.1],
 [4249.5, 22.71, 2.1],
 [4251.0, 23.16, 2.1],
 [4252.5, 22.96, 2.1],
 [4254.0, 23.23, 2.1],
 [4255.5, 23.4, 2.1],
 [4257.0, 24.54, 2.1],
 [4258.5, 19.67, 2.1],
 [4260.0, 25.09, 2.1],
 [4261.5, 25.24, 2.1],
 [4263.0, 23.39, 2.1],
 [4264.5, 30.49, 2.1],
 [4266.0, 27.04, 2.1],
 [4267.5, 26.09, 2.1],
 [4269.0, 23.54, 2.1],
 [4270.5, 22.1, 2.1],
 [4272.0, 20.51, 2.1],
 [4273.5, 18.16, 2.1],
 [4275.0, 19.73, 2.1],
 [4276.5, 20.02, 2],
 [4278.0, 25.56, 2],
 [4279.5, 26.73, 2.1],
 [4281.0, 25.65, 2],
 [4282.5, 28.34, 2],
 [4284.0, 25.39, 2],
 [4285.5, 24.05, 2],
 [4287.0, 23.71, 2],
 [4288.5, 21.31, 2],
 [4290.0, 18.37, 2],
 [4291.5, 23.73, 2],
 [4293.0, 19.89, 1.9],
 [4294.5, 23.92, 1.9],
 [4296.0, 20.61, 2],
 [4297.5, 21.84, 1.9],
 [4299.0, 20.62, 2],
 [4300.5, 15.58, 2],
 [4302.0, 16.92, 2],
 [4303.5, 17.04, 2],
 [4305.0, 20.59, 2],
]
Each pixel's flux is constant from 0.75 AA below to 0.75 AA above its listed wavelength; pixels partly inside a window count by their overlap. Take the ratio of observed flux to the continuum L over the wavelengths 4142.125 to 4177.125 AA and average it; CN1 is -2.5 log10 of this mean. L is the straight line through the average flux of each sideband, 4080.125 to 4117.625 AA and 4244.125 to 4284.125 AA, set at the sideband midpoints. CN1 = 0.115 mag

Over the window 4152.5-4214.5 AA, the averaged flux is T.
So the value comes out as 22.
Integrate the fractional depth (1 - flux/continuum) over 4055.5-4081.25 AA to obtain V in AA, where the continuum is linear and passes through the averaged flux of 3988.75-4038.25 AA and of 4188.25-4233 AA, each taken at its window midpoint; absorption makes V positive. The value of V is 1.5 AA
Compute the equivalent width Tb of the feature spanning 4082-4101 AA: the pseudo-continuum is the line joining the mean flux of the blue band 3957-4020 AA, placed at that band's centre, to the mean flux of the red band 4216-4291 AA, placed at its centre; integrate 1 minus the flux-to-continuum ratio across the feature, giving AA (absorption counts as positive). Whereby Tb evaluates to -3.2 AA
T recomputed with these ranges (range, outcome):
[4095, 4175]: 22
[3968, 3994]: 16.6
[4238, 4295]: 23.9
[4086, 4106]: 22.8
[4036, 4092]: 22.6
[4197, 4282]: 23.3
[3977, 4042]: 21.8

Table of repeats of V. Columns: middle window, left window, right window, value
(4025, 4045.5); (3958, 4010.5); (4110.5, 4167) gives -4.2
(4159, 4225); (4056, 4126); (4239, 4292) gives 3.2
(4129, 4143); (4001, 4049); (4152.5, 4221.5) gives 0.4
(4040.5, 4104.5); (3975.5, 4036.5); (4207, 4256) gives -0.9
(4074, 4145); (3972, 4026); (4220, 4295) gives -3.1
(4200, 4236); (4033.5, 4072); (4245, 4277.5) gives 0.8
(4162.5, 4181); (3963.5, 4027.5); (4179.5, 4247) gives 0.8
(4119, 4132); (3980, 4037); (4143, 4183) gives -1.1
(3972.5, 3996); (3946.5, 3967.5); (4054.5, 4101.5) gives -3.1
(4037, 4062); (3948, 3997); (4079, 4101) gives -1.9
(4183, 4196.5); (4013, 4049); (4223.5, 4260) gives 0.5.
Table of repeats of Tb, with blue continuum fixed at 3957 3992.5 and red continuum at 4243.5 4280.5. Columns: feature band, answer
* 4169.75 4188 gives -0.2 AA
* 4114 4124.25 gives -2.2 AA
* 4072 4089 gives -4.6 AA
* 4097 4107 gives -0.7 AA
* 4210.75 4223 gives -0.8 AA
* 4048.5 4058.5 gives -3.4 AA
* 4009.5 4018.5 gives -4.3 AA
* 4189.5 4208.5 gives -0.6 AA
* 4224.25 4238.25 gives 1.1 AA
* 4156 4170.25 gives -0.3 AA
